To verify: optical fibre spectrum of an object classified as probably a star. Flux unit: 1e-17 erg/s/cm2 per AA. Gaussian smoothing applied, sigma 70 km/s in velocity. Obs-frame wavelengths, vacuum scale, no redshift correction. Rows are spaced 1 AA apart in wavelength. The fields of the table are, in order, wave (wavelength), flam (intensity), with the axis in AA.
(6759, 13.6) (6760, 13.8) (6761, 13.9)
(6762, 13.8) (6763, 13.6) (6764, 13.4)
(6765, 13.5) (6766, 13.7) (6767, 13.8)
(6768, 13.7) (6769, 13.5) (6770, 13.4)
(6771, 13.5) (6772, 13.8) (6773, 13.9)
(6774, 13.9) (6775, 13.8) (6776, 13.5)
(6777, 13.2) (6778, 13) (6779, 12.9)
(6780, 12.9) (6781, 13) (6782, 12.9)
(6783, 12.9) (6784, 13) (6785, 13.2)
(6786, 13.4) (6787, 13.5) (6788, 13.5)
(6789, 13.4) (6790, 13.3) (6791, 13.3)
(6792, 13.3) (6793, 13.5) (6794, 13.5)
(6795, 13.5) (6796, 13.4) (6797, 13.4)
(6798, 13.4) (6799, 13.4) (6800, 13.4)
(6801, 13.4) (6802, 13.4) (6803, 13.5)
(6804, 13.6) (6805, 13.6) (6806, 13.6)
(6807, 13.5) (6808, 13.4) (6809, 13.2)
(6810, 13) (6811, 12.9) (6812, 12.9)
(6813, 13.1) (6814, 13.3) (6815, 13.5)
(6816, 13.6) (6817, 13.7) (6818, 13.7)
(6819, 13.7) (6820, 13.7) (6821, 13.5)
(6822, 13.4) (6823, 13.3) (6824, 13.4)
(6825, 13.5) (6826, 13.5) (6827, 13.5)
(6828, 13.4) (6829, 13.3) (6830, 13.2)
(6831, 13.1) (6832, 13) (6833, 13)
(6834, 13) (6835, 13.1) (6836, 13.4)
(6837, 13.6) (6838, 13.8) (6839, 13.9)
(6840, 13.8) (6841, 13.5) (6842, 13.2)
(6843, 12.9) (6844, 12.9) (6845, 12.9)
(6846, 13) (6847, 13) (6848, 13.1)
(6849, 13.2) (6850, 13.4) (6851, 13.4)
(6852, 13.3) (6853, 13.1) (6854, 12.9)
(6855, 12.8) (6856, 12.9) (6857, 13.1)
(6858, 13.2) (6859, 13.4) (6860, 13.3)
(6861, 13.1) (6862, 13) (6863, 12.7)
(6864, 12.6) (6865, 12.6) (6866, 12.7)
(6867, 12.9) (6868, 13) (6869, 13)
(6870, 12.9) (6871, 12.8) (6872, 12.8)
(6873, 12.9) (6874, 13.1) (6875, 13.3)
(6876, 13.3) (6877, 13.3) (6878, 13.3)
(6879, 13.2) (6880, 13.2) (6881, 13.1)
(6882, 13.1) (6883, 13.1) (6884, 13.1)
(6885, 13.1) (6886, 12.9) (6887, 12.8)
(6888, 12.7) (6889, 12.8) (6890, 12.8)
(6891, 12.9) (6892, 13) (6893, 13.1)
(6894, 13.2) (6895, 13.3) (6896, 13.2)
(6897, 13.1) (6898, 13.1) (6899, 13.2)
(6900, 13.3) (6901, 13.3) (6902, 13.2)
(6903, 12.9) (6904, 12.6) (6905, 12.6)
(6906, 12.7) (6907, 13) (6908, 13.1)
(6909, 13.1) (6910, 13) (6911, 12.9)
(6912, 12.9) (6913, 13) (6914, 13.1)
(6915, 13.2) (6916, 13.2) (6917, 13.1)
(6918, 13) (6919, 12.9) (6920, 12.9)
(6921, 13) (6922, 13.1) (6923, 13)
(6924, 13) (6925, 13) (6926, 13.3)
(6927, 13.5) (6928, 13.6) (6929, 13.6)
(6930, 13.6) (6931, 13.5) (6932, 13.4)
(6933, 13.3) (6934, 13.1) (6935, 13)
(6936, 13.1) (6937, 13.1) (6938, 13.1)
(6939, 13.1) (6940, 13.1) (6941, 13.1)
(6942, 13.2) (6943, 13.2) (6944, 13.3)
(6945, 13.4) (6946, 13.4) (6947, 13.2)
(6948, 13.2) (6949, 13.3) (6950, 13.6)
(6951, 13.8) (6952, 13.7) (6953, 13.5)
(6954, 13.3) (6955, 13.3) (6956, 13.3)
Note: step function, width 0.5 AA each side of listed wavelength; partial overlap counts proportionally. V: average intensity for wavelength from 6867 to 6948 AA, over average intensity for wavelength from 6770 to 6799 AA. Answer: 1.0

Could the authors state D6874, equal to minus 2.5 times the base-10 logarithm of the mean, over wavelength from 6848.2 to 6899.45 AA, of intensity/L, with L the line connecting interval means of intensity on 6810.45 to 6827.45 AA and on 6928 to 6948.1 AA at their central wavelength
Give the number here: 0.02 mag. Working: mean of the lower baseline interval 13.4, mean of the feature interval 13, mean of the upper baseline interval 13.3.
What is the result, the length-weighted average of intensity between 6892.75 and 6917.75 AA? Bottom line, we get 13.1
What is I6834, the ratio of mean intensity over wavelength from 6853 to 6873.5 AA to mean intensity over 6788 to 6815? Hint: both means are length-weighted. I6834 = 0.97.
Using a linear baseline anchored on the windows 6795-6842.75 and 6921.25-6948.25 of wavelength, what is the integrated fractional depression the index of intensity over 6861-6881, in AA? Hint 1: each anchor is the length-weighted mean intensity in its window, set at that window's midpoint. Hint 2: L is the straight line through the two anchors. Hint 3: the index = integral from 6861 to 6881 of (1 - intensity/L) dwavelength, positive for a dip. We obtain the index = 0.51 AA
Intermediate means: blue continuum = 13.4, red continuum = 13.2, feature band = 13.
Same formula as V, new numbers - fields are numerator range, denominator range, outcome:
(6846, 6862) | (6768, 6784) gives 0.98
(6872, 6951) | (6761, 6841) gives 0.98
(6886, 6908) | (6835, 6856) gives 0.98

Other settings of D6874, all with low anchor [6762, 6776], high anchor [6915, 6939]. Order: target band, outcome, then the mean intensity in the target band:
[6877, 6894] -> 0.024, 13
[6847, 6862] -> 0.021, 13.1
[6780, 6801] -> 0.023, 13.3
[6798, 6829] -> 0.008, 13.4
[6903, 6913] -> 0.030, 12.9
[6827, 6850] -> 0.016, 13.2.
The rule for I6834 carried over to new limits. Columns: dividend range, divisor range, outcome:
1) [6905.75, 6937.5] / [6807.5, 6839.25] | 0.98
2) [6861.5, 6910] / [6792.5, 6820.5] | 0.97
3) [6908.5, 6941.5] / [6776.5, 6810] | 0.99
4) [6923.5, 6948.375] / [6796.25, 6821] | 0.99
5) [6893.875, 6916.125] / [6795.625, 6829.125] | 0.97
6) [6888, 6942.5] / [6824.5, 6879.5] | 1.00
